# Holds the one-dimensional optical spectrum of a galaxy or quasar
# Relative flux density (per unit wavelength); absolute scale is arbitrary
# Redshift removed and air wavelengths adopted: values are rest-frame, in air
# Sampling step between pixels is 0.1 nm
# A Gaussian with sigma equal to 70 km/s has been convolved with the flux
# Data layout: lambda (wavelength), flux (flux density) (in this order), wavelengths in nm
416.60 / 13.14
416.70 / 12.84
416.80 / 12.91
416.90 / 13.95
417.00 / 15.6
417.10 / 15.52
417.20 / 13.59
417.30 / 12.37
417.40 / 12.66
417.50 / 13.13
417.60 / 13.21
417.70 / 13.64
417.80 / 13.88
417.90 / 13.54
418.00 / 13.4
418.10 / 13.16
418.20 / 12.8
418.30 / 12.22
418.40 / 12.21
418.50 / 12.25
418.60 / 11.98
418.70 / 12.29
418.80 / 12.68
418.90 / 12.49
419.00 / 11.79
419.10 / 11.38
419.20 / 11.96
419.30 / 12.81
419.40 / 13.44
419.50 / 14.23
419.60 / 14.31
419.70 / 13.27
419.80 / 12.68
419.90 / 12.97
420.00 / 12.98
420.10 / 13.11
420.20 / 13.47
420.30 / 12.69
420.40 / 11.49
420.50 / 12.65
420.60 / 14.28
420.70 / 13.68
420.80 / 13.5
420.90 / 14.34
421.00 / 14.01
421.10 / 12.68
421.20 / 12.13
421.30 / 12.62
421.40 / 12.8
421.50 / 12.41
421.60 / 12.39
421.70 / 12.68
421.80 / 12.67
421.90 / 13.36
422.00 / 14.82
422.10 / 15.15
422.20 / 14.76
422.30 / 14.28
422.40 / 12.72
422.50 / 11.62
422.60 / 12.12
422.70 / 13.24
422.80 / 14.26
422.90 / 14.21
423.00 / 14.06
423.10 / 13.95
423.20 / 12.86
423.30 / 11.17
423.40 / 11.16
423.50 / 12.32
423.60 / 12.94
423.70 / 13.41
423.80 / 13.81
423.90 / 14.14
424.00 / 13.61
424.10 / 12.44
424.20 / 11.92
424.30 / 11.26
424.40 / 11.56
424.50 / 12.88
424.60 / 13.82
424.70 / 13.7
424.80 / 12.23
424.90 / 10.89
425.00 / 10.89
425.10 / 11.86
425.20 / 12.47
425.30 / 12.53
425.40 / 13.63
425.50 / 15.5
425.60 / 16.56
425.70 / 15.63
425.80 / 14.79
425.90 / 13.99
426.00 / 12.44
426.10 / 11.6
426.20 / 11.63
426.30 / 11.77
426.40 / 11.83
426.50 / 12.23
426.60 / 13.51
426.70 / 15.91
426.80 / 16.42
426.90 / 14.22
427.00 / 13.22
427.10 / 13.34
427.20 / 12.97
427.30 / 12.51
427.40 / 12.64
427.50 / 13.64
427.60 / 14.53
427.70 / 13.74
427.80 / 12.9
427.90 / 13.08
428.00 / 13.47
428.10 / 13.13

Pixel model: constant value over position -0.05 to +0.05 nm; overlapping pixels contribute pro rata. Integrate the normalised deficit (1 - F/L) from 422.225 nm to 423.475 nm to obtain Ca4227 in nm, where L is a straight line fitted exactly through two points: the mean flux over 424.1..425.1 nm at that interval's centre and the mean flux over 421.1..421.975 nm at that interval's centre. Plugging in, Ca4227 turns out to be -0.05 nm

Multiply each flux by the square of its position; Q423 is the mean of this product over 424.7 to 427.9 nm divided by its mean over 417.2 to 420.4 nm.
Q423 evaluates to 1.07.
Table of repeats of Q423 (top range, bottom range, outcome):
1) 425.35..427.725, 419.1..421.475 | 1.08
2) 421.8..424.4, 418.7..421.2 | 1.03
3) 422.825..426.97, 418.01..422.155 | 1.04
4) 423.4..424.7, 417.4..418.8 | 1.02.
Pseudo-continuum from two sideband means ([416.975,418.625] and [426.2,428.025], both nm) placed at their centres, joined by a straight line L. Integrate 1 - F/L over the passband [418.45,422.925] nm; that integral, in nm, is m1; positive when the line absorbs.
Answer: 0.08 nm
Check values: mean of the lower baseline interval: 13.2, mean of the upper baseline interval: 13.4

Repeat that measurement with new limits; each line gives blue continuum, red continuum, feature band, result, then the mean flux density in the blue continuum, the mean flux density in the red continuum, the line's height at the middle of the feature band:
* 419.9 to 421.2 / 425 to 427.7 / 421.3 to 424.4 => 0.06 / 13.2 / 13.5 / 13.3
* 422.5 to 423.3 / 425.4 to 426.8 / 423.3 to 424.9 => 0.10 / 13.3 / 13.7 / 13.4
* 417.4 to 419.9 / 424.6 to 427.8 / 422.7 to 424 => -0.01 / 12.9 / 13.3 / 13.1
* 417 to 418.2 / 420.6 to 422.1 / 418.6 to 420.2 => 0.07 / 13.5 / 13.3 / 13.4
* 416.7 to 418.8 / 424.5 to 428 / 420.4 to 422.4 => -0.02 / 13.2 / 13.3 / 13.2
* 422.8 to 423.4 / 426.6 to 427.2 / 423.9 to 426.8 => 0.18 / 13.2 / 14.4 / 13.9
